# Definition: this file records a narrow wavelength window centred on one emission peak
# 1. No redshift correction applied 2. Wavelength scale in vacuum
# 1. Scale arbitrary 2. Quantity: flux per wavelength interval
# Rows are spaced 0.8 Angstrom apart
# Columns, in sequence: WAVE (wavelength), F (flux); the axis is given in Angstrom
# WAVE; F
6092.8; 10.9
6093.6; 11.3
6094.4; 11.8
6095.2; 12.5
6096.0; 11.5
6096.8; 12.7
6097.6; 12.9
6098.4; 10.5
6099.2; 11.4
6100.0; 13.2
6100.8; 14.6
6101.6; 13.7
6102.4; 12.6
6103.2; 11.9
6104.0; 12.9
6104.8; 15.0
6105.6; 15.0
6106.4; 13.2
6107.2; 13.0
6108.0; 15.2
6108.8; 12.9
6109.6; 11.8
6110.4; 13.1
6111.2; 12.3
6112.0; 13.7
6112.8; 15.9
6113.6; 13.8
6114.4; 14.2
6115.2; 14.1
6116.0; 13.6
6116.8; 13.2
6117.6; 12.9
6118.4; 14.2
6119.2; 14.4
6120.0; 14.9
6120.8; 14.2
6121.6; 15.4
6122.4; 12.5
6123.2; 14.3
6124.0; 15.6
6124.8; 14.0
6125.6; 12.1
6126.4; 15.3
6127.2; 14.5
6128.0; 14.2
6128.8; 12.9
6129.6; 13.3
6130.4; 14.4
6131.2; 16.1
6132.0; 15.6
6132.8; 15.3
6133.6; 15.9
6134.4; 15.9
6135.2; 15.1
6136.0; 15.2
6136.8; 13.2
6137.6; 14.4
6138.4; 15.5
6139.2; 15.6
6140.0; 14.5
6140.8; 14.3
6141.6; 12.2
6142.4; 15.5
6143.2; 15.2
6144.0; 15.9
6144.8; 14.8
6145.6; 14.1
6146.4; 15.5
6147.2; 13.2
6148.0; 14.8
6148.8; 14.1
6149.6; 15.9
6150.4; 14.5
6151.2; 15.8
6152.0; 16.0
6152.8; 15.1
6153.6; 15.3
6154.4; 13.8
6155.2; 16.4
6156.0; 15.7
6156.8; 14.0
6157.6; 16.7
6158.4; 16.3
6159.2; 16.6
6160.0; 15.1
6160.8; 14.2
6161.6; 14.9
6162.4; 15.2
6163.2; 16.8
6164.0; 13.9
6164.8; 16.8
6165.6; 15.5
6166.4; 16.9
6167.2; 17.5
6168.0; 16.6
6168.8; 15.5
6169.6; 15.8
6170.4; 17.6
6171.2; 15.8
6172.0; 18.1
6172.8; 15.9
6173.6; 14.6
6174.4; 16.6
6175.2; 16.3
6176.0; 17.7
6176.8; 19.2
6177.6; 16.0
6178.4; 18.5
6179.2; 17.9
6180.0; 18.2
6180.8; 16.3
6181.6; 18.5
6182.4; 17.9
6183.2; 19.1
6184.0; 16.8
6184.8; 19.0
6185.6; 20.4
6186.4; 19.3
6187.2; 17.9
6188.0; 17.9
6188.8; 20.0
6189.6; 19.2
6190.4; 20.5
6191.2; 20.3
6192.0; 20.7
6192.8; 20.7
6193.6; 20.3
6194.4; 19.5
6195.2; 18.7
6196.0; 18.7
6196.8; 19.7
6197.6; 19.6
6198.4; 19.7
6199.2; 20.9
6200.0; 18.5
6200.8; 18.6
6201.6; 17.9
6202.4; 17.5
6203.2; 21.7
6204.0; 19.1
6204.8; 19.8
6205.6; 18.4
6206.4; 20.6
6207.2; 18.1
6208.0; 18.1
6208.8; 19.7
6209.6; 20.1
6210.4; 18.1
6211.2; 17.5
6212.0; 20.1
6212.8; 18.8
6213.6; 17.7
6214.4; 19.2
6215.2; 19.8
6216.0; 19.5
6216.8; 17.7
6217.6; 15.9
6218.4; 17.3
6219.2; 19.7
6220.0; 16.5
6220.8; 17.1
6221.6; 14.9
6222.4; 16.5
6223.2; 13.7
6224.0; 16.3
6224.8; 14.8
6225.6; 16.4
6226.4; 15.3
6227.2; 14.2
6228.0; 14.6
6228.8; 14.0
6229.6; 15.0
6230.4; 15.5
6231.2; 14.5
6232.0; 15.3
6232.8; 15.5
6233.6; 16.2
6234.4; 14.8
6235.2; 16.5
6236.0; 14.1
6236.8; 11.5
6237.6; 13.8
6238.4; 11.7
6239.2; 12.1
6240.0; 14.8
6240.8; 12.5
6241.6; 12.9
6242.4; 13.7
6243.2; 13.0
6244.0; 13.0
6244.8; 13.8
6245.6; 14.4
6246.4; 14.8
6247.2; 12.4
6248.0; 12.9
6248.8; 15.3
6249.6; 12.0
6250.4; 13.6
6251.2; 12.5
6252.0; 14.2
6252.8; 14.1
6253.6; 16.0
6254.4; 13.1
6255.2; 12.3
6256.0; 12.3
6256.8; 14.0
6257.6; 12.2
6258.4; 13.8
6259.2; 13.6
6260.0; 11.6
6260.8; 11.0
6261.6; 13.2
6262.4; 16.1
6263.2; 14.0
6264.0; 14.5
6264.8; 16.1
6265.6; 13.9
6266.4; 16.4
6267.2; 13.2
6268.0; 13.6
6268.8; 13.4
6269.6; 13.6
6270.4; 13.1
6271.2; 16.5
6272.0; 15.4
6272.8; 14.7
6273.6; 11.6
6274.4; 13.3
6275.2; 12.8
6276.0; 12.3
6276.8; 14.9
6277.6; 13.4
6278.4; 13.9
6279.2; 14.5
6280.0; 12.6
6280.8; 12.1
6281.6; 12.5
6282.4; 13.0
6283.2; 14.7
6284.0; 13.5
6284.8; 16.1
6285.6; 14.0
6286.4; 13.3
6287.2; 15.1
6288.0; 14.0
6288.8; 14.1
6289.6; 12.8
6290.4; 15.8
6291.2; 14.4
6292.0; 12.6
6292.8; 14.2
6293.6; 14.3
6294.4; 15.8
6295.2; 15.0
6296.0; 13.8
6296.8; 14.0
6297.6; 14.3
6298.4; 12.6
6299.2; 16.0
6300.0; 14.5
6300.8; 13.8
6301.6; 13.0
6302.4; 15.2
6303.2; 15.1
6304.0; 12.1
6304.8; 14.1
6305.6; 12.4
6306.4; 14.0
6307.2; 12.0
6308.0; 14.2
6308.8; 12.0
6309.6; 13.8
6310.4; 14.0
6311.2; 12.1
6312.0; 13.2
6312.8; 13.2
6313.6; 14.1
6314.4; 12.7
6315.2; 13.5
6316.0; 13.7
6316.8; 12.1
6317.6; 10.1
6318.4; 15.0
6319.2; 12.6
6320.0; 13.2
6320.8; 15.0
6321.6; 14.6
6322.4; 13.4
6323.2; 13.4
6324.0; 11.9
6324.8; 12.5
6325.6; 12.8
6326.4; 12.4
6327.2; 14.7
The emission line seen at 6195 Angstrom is Mg II 2798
